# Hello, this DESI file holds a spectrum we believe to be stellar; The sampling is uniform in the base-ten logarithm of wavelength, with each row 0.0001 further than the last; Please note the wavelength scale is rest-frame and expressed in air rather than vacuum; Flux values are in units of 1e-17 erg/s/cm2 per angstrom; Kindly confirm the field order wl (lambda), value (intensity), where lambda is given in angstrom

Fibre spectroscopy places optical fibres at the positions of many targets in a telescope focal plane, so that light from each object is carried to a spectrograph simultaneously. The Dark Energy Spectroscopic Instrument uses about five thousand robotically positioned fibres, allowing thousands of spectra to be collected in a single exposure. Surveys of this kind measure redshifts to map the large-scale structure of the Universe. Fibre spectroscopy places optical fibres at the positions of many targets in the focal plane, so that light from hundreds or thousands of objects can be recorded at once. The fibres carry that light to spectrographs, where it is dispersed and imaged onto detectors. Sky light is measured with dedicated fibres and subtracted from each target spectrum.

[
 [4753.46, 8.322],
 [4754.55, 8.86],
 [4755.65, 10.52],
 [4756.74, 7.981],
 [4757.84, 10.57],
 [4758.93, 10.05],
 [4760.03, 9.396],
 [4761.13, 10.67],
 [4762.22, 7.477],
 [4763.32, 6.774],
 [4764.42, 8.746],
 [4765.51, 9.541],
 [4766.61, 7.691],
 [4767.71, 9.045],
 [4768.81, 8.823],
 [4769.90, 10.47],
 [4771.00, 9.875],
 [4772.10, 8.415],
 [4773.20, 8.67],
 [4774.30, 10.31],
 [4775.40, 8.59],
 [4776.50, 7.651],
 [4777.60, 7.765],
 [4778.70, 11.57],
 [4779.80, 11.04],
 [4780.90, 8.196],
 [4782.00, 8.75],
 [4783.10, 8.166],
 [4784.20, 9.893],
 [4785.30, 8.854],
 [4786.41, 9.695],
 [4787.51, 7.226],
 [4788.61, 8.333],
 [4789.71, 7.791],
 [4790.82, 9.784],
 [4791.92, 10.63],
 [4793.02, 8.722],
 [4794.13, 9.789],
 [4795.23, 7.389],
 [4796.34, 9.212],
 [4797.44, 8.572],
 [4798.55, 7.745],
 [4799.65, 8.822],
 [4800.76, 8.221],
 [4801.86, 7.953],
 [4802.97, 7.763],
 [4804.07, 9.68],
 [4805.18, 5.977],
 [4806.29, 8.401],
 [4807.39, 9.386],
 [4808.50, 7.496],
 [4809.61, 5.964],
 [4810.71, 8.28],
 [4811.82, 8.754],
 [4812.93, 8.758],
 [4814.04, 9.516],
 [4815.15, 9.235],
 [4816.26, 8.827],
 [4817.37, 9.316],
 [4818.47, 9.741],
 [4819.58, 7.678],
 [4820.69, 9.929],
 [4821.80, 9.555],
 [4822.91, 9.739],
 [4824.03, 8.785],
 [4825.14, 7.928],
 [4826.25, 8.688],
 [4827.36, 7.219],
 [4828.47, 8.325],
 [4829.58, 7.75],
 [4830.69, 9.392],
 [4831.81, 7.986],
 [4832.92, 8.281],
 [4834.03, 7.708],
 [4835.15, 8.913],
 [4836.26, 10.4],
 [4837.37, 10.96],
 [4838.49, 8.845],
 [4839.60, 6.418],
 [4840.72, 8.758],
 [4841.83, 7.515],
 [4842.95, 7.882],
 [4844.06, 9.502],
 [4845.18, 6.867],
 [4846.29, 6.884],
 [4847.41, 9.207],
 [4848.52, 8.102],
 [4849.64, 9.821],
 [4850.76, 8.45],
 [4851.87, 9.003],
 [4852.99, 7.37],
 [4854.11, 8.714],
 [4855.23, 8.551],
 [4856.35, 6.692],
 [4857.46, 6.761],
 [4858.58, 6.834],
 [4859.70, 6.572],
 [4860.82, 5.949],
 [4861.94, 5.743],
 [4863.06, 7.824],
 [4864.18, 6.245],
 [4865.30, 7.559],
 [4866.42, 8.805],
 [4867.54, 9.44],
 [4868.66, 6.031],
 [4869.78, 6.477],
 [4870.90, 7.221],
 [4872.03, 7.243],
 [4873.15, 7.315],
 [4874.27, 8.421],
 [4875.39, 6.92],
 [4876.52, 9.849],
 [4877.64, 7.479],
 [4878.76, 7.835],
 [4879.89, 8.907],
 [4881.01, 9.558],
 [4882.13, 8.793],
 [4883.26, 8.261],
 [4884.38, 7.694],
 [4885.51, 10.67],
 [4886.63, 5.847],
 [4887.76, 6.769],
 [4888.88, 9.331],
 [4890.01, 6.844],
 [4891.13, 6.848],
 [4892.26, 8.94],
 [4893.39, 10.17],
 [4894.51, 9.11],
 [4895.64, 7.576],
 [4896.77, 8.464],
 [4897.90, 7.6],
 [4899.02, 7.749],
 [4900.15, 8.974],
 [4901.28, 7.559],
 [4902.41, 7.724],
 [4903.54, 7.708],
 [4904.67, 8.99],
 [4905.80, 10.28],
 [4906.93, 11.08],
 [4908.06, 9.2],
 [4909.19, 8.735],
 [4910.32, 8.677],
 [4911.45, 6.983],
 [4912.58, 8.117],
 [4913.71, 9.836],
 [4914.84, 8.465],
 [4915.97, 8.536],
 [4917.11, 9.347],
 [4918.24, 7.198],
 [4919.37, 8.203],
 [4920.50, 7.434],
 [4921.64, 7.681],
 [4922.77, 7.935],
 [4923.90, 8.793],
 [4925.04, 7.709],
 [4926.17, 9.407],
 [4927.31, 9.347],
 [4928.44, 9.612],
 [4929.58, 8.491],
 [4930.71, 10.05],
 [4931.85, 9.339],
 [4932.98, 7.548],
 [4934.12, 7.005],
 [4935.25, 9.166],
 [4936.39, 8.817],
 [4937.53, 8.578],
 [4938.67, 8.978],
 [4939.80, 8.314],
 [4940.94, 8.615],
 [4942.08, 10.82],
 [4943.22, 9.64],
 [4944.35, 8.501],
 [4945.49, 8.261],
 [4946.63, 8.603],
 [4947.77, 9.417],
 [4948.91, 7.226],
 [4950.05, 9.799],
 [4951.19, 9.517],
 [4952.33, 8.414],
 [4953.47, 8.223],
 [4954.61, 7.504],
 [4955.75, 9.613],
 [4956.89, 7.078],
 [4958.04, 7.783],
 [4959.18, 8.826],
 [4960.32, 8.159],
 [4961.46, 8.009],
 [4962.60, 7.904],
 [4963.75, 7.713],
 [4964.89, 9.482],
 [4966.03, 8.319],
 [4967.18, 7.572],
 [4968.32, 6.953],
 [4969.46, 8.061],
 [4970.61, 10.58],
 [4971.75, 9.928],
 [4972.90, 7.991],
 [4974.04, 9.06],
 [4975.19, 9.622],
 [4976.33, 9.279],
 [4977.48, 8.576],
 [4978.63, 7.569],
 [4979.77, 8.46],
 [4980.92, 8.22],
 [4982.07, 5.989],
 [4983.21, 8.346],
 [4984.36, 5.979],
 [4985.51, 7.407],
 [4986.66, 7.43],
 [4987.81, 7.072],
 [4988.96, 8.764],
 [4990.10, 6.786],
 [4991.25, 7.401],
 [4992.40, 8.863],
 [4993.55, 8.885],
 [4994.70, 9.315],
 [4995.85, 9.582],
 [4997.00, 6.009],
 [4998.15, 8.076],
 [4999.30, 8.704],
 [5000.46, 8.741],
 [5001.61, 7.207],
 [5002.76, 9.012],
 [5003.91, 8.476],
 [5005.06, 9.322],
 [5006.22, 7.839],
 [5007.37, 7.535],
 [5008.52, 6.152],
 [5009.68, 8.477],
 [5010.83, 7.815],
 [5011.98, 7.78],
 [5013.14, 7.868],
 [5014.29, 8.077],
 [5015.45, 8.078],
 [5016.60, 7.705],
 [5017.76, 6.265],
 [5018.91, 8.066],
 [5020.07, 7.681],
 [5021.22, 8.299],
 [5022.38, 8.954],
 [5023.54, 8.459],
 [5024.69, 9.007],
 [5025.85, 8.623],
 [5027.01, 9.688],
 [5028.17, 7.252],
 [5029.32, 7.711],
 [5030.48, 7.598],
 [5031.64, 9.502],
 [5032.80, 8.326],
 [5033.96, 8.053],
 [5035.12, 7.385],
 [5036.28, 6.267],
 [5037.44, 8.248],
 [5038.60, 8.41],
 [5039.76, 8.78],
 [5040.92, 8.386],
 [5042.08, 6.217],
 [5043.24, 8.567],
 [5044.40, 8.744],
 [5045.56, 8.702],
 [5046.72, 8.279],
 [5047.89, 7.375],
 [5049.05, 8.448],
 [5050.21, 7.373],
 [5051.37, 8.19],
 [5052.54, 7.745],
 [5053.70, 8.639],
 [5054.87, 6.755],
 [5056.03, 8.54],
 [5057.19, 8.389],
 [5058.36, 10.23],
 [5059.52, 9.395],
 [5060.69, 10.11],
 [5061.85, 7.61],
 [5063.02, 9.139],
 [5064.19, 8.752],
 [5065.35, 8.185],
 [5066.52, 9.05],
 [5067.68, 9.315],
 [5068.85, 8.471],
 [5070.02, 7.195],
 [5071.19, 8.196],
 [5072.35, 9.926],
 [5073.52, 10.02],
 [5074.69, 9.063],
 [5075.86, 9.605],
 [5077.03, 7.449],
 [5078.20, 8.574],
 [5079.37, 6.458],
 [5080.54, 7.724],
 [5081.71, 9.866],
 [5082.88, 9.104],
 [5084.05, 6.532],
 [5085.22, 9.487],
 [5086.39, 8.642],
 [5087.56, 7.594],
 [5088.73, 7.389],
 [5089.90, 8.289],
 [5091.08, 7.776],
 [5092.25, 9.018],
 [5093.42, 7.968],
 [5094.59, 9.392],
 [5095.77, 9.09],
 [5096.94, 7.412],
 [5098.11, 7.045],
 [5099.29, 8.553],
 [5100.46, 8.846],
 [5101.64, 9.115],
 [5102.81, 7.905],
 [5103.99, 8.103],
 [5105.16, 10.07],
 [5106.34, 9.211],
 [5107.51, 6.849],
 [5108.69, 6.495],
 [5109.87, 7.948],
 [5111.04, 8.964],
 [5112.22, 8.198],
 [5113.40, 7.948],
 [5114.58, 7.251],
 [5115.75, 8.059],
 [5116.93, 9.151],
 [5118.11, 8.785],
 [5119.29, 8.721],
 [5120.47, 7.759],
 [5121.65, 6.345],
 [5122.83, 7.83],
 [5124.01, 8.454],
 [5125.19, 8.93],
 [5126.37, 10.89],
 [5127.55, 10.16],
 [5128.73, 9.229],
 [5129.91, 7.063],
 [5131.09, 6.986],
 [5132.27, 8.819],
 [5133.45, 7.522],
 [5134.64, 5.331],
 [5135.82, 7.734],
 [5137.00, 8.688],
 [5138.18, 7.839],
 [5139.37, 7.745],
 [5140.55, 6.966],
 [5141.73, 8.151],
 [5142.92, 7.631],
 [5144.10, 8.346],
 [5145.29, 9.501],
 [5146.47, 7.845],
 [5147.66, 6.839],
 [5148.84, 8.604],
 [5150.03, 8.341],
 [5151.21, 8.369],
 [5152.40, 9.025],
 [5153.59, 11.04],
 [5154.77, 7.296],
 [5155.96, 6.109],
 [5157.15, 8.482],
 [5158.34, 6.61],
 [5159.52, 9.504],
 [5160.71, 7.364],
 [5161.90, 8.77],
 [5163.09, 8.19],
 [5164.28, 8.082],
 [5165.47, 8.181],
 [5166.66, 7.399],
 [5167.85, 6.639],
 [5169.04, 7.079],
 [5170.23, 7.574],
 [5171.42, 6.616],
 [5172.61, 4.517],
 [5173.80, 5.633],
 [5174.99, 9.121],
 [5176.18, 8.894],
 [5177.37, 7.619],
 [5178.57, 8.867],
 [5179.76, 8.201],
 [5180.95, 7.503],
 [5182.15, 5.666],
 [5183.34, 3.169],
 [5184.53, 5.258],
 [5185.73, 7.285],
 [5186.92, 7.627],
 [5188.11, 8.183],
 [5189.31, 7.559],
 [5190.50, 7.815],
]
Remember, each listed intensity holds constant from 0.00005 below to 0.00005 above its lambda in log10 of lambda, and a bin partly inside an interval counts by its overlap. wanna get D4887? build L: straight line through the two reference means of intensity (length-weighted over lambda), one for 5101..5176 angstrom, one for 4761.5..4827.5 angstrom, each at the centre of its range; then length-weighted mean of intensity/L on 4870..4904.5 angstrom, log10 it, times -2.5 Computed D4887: 0.06 mag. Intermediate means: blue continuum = 8.73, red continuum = 8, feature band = 8.11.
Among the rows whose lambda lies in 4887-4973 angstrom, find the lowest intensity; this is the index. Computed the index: 6.769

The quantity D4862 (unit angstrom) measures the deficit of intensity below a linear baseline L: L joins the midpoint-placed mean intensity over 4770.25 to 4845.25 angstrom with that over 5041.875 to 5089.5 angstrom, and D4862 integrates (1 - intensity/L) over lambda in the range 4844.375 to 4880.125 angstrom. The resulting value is 4.0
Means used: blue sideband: 8.69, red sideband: 8.43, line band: 7.66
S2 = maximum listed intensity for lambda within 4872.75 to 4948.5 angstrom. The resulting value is 11.08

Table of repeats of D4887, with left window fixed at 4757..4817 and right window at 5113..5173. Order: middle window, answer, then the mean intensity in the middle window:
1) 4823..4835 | 0.053 mag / 8.28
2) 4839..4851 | 0.069 mag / 8.12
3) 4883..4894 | 0.054 mag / 8.14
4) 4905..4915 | -0.069 mag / 9.07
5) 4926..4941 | -0.042 mag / 8.79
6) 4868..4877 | 0.158 mag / 7.43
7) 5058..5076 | -0.106 mag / 8.99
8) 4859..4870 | 0.213 mag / 7.08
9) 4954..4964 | 0.043 mag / 8.07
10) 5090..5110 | -0.028 mag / 8.29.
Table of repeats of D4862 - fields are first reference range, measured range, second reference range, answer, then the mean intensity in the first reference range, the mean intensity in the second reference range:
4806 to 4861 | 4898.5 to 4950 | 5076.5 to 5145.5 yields -2.1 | 8.37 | 8.18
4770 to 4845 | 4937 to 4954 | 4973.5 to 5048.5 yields -1.2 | 8.7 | 8.07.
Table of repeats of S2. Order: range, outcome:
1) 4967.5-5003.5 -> 10.58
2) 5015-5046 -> 9.688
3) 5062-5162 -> 11.04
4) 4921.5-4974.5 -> 10.82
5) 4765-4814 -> 11.57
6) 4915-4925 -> 9.347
